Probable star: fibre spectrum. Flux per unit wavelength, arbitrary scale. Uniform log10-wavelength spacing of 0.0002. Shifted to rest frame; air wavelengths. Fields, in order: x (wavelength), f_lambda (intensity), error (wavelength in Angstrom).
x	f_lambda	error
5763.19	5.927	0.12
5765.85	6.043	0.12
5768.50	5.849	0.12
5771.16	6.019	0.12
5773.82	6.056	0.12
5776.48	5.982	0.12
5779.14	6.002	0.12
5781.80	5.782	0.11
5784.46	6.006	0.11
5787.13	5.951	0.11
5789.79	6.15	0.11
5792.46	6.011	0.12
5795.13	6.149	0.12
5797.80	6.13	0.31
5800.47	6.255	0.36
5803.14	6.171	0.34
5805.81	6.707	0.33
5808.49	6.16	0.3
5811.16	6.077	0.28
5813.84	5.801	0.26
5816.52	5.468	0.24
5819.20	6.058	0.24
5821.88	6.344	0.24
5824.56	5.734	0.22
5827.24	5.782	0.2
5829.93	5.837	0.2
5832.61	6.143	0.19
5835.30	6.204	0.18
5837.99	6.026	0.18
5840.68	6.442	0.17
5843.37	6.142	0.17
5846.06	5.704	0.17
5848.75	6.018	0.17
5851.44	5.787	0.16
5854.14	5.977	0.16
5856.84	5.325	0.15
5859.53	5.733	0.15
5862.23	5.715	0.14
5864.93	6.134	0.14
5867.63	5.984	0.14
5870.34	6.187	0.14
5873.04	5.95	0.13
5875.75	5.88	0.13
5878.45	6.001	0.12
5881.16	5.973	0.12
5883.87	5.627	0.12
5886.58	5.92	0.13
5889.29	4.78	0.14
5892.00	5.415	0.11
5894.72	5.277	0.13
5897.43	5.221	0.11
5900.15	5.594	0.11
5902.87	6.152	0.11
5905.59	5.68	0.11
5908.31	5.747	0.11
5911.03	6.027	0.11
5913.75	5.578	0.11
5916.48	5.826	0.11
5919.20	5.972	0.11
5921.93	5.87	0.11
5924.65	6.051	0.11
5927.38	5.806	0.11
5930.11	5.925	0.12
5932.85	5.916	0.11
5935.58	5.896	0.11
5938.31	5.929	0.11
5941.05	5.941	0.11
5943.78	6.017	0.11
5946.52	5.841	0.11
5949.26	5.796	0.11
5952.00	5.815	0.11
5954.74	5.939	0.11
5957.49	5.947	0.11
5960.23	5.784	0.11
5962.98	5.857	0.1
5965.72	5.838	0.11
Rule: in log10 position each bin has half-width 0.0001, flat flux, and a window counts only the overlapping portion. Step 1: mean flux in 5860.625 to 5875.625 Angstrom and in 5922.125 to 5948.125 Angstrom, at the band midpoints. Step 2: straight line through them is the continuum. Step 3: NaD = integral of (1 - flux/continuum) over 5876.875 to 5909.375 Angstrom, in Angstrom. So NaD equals 1.9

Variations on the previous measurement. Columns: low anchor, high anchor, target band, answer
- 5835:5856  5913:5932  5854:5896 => 1.6 Angstrom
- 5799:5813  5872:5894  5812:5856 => 0.6 Angstrom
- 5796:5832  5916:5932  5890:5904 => 1.1 Angstrom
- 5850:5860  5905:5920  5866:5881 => -0.7 Angstrom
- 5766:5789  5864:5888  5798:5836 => -0.6 Angstrom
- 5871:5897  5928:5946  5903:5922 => -0.1 Angstrom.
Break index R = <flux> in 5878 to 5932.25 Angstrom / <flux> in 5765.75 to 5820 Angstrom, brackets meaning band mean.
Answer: 0.95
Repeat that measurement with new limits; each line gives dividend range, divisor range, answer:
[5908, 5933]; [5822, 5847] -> 0.98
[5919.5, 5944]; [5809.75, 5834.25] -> 1.00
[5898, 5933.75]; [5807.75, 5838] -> 0.98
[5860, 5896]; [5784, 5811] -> 0.93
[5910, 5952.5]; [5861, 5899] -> 1.03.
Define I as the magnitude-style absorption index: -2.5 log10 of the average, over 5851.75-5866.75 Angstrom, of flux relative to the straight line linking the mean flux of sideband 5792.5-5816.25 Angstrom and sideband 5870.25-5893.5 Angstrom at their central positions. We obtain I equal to 0.01 mag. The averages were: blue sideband 6.14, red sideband 5.72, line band 5.78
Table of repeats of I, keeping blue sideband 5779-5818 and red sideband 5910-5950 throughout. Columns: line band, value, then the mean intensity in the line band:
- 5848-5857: 0.03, 5.82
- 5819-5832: 0.01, 5.95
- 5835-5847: -0.02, 6.11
